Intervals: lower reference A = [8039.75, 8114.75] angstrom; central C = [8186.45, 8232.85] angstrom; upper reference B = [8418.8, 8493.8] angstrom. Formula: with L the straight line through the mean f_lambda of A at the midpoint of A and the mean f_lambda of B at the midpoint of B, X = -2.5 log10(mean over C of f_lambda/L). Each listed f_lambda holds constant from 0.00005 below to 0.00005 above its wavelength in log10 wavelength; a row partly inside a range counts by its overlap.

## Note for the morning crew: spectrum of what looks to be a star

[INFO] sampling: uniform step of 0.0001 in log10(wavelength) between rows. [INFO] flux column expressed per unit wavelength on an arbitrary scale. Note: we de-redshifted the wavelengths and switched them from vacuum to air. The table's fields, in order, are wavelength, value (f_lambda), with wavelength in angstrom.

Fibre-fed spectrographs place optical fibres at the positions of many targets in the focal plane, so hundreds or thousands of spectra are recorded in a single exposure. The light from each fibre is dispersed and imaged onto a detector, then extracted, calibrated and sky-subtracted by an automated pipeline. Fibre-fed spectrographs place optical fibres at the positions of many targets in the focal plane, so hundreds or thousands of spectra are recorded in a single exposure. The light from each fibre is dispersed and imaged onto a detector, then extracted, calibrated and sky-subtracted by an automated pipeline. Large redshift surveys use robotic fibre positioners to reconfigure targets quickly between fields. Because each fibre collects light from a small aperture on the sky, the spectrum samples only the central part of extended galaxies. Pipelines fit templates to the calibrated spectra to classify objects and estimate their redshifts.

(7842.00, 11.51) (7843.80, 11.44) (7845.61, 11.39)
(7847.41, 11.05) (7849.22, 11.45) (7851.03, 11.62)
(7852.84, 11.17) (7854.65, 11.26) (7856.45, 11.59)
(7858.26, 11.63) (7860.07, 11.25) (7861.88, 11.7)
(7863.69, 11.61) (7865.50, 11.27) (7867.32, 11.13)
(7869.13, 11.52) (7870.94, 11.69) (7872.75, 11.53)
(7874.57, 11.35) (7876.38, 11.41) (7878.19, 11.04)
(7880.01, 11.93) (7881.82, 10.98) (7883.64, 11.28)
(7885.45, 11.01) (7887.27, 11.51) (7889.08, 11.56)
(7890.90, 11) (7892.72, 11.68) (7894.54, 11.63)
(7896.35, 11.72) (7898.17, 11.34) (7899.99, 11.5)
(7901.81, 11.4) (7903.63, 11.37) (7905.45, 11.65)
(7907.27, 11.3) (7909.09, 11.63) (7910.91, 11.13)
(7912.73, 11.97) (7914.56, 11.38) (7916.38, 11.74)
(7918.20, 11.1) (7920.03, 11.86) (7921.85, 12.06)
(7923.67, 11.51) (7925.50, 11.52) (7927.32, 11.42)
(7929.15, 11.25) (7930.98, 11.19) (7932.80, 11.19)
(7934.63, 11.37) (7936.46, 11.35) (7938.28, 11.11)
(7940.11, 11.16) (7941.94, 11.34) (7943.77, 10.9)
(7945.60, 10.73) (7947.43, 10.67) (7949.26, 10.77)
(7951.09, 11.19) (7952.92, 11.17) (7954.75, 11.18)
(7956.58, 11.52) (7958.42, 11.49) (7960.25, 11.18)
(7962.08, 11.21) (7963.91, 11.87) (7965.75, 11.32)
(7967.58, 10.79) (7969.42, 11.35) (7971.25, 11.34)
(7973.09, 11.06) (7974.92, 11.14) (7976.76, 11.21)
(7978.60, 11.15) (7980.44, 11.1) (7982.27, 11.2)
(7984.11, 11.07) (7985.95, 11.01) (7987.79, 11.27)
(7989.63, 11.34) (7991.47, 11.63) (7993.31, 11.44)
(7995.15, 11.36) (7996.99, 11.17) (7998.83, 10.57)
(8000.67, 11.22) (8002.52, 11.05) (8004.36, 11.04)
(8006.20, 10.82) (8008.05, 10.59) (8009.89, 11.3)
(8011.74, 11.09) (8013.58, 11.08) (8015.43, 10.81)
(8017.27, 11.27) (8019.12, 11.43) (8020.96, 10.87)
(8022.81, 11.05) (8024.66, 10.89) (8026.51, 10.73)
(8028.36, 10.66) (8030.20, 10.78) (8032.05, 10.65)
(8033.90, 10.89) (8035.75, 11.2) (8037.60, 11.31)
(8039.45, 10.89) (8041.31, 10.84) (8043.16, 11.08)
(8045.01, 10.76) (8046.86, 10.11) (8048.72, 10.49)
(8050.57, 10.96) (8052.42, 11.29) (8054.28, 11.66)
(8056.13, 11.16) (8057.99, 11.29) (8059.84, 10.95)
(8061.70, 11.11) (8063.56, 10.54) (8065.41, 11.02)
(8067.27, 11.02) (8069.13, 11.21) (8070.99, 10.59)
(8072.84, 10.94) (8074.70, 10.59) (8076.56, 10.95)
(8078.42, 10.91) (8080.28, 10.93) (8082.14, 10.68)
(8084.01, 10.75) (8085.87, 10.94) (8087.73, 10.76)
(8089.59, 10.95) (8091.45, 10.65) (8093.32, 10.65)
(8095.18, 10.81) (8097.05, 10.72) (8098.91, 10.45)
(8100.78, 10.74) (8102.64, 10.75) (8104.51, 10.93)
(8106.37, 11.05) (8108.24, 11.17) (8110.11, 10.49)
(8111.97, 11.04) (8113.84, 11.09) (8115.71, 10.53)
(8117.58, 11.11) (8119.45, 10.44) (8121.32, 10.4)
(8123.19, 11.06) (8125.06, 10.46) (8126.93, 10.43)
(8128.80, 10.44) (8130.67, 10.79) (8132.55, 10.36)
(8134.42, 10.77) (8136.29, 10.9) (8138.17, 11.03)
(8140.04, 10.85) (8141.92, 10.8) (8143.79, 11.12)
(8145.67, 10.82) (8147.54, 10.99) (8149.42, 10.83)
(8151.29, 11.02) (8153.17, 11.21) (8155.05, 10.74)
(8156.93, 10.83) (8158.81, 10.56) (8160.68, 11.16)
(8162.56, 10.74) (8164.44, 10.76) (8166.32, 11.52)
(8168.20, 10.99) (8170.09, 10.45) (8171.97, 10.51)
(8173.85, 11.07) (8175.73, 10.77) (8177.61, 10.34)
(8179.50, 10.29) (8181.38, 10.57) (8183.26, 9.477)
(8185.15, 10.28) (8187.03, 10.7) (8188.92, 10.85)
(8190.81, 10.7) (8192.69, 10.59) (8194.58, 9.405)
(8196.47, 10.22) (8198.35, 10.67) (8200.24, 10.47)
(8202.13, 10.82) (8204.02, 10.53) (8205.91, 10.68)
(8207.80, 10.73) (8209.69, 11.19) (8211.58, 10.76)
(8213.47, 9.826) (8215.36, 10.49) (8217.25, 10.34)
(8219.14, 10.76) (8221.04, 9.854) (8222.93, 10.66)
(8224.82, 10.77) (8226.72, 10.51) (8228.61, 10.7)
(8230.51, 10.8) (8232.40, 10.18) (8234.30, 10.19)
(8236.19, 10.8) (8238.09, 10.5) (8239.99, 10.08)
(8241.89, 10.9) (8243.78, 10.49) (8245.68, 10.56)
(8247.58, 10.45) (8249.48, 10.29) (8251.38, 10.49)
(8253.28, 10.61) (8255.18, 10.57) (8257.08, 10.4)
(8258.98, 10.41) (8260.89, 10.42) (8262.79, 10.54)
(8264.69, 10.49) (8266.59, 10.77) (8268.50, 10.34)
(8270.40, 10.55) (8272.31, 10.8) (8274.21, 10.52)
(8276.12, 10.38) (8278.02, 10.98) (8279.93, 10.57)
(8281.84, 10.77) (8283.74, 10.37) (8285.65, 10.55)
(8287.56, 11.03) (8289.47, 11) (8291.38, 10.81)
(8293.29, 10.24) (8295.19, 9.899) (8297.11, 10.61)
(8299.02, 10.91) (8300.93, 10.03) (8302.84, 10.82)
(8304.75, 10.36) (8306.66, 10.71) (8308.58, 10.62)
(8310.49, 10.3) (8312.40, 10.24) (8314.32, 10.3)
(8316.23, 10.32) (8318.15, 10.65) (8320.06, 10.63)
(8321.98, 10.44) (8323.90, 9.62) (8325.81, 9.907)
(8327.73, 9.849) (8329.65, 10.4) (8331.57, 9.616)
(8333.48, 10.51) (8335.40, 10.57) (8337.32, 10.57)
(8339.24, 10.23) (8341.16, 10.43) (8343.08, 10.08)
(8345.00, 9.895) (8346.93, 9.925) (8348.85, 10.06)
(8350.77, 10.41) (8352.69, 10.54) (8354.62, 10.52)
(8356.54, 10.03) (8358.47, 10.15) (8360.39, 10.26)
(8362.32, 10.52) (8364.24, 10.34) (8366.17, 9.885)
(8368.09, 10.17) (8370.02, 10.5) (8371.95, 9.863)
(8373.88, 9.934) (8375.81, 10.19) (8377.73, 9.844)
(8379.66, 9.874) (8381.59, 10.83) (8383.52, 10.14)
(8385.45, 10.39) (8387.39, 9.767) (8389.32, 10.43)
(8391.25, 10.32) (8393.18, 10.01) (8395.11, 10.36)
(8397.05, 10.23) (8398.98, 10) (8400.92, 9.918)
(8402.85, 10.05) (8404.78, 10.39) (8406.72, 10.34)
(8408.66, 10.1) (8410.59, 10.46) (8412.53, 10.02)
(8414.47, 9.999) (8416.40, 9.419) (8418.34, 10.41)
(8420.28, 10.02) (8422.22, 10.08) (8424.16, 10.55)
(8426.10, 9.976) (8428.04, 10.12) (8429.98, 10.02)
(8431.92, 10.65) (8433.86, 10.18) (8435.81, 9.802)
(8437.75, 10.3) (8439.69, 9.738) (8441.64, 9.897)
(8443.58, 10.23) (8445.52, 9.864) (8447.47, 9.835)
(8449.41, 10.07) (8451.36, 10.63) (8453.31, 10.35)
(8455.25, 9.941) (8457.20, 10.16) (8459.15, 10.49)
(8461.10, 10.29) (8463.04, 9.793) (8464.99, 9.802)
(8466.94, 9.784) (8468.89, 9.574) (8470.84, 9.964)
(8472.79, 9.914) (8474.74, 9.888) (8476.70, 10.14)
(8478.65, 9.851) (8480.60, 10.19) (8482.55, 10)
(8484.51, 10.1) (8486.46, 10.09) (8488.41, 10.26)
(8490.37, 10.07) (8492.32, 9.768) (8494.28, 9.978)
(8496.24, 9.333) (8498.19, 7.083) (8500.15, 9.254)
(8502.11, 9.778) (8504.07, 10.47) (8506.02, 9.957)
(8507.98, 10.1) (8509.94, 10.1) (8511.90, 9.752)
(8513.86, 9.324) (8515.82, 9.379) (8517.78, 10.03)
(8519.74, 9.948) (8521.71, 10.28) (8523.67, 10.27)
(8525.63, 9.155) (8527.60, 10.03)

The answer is 0.01 mag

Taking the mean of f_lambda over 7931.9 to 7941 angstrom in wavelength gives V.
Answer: 11.2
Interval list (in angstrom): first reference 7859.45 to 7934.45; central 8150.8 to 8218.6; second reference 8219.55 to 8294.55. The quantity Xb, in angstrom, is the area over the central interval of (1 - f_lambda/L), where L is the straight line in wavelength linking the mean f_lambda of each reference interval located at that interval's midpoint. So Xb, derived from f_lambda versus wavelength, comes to 0.7 angstrom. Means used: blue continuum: 11.4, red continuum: 10.5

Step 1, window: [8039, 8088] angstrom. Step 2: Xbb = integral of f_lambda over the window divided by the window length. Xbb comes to 10.9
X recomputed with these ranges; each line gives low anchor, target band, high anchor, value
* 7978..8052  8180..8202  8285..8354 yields 0.03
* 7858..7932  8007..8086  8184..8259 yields 0.01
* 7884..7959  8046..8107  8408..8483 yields 0.01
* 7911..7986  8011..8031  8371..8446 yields 0.01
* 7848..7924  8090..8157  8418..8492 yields 0.01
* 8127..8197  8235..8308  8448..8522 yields -0.01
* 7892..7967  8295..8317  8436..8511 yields -0.01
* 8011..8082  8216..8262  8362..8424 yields 0.00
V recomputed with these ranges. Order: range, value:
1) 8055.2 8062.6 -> 11.1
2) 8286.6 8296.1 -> 10.6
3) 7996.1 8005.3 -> 11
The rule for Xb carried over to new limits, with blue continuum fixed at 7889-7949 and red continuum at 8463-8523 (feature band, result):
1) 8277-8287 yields -0.3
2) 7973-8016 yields 0.2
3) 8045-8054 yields 0.2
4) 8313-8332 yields 0.2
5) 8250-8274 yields -0.2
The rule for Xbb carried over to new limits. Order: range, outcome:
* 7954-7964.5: 11.4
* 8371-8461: 10.1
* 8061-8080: 10.9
